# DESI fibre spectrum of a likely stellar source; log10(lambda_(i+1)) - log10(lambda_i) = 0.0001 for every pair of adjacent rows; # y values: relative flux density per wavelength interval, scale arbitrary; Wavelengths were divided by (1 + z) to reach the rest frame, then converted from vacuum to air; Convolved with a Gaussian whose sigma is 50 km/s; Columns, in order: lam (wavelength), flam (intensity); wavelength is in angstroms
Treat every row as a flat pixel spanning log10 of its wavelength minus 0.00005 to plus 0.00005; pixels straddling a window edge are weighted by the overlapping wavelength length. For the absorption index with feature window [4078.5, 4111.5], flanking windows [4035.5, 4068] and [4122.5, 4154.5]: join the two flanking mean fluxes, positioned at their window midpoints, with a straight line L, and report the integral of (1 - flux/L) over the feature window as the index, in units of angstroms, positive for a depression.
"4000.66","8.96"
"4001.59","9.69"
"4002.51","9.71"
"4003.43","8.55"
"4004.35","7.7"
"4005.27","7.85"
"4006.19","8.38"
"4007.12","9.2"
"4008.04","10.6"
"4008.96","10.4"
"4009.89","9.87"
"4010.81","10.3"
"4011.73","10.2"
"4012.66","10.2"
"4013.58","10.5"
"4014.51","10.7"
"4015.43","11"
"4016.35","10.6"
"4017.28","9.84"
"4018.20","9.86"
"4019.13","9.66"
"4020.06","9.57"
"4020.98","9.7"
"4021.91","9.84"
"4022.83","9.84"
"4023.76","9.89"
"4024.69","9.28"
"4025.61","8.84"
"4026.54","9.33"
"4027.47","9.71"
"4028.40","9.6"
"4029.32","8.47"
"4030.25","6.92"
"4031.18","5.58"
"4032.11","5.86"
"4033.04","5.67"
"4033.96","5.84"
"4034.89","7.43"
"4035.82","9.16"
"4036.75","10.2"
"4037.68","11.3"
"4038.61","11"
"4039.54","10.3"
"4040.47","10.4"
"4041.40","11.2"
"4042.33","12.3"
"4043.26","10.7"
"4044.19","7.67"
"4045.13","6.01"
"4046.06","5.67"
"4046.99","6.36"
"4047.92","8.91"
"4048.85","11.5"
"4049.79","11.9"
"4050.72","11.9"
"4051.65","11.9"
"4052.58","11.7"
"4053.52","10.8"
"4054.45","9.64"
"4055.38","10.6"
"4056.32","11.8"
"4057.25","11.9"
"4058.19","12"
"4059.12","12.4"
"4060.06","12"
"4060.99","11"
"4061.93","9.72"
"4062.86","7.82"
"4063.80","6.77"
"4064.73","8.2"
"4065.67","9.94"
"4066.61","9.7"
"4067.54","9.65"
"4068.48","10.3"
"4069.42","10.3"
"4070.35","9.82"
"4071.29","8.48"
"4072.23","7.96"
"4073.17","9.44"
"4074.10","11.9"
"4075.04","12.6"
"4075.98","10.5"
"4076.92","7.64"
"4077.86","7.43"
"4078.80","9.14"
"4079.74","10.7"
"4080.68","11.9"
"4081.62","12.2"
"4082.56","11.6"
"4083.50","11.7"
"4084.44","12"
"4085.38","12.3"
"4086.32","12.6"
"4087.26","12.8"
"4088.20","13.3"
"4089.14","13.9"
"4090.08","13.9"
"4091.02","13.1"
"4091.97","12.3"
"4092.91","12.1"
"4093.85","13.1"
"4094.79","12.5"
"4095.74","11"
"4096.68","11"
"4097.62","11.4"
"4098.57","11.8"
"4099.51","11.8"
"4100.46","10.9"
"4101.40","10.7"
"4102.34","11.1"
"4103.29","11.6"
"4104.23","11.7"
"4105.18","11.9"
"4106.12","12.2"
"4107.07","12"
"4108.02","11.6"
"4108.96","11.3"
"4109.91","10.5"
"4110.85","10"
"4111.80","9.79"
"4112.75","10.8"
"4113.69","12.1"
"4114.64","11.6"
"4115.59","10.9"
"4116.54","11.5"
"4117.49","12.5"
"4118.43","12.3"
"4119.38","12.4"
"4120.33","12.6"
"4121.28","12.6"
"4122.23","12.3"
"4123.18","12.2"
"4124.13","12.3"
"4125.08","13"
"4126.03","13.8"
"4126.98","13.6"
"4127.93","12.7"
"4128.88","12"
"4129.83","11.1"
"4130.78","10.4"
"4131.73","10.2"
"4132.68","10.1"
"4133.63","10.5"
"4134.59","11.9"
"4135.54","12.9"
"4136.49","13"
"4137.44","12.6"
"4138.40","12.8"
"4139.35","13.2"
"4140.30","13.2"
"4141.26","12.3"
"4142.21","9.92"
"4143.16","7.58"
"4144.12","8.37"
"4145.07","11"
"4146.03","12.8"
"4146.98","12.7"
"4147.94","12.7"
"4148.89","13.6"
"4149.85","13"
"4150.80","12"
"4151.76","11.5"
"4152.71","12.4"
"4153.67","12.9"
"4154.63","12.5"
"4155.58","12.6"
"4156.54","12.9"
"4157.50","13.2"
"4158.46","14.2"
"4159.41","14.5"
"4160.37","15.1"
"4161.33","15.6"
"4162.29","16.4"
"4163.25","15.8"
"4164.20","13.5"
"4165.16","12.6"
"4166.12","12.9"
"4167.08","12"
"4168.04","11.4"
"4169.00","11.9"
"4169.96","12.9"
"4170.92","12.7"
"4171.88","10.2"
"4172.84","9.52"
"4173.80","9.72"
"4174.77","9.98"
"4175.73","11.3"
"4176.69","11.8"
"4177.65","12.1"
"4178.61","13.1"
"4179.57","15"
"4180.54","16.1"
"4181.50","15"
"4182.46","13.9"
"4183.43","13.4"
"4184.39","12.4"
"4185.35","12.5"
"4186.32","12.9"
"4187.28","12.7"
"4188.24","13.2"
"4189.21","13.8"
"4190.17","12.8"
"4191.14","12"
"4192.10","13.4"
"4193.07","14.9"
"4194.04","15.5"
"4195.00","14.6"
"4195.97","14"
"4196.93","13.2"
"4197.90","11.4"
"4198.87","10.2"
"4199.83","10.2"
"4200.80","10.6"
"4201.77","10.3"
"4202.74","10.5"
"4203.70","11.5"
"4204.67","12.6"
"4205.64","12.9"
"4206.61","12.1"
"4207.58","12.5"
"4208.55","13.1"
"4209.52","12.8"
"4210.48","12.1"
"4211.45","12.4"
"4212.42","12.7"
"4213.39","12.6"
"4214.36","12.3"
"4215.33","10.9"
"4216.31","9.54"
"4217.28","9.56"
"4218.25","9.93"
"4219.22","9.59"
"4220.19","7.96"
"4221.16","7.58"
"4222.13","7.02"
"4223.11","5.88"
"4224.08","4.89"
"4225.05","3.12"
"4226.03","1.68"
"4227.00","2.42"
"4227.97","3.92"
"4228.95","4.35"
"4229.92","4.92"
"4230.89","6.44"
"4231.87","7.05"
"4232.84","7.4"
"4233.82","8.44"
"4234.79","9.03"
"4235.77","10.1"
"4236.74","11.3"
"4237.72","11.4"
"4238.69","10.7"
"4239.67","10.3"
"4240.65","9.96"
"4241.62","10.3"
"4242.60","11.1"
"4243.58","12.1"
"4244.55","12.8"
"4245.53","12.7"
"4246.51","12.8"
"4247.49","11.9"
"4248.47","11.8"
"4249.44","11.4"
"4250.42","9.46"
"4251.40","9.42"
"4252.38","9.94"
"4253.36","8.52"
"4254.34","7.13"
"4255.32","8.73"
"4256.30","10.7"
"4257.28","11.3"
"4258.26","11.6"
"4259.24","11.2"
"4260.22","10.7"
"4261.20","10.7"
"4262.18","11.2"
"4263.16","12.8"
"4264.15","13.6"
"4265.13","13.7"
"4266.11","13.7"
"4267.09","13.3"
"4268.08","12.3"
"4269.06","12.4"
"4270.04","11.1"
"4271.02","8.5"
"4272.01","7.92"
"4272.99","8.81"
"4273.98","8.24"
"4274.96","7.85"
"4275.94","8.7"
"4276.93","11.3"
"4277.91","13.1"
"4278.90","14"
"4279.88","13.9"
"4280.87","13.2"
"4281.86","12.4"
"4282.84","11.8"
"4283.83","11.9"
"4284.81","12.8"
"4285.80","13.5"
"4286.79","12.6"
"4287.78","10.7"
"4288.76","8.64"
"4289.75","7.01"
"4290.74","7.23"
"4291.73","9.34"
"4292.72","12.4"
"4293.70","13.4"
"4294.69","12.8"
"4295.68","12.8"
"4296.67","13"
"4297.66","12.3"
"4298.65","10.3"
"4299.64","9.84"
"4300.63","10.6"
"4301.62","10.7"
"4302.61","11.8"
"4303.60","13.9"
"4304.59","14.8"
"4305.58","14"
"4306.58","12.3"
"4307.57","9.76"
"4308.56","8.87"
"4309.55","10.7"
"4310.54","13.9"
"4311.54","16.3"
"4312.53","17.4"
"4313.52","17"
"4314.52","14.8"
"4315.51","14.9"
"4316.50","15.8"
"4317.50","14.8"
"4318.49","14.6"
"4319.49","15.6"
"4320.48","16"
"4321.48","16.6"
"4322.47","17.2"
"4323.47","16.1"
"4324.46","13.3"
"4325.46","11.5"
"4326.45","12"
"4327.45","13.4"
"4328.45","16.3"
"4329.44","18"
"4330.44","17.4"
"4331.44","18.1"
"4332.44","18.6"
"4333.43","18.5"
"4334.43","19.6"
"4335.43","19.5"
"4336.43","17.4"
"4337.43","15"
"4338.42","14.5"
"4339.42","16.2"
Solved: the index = -2.4 angstroms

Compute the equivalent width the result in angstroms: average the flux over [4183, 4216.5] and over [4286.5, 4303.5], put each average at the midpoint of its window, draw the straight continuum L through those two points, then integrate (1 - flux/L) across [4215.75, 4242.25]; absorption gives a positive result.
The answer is 9.6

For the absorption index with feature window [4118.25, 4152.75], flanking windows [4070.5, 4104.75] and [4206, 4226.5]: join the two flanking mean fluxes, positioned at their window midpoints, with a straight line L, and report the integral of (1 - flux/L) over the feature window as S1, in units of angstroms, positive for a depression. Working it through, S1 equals -4.1 angstroms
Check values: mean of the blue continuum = 11.4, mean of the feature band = 12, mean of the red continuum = 9.56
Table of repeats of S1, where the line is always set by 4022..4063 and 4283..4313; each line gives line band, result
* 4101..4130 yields -4.49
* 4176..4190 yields -3.27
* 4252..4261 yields 1.16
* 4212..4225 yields 2.45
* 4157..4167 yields -3.40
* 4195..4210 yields -1.27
